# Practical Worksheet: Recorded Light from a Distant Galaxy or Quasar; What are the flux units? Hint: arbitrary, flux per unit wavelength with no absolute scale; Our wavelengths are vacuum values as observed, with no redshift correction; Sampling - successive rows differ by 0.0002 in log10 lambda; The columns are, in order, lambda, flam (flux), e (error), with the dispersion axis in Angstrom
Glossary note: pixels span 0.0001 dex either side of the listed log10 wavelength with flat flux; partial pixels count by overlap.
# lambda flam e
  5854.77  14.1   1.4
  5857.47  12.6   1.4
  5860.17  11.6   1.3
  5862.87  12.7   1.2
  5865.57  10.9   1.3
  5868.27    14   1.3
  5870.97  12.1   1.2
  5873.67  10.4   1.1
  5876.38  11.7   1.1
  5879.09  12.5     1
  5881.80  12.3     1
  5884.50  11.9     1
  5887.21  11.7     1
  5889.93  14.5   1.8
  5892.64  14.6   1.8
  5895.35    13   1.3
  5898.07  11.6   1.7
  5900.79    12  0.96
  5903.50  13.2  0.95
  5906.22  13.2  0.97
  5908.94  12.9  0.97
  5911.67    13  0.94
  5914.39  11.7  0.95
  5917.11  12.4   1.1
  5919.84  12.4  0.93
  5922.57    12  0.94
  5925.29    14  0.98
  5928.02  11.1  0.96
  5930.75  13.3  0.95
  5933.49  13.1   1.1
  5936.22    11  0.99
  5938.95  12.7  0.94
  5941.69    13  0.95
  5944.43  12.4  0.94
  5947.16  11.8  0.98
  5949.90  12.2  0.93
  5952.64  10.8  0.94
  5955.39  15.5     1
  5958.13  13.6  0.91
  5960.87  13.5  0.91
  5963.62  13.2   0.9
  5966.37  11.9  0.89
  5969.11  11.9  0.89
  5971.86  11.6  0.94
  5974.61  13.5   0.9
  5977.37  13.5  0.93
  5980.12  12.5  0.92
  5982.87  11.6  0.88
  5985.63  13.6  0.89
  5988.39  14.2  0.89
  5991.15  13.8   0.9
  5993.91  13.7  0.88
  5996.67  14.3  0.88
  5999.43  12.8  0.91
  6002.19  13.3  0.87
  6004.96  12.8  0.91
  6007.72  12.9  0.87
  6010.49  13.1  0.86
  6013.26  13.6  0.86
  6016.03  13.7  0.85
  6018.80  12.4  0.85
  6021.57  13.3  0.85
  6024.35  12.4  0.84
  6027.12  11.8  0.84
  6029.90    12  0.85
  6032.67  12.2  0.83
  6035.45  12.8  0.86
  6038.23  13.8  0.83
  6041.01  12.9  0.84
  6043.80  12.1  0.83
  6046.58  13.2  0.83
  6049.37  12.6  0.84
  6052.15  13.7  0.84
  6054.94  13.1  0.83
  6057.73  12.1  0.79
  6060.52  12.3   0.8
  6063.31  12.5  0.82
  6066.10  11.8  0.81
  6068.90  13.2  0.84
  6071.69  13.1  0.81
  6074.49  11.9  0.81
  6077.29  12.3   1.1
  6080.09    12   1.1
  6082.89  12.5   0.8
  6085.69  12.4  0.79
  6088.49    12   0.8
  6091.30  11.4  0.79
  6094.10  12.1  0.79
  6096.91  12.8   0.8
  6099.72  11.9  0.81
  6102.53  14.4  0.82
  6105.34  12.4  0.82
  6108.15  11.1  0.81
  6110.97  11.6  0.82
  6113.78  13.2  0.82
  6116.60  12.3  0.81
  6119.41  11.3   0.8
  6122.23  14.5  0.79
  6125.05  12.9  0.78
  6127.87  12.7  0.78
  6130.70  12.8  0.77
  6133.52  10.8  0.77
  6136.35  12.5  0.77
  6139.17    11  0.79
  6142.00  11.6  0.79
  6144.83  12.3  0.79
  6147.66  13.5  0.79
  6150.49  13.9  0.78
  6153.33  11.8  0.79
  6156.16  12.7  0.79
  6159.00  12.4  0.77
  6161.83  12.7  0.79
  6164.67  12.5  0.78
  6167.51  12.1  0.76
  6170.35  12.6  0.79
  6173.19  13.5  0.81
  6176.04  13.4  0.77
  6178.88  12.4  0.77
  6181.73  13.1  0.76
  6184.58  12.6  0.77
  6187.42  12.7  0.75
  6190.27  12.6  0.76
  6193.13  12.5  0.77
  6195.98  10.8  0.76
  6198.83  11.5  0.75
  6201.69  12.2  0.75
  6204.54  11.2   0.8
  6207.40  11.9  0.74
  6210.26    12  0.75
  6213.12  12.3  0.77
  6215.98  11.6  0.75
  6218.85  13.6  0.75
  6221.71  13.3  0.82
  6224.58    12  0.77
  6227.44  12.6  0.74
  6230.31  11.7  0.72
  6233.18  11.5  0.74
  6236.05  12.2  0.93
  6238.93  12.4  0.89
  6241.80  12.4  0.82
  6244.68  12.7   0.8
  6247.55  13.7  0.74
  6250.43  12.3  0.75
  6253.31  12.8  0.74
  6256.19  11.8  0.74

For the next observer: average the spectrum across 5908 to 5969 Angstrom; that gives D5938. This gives 12.6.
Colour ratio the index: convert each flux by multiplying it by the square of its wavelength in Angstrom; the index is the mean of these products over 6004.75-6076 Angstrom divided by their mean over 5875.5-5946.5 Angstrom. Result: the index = 1.1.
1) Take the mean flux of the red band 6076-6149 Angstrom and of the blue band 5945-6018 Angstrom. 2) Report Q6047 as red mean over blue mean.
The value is 0.95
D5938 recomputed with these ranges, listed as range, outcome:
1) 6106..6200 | 12.4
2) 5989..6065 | 12.9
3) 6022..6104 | 12.5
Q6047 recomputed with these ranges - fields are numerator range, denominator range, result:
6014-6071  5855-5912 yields 1.02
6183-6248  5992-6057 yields 0.94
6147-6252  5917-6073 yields 0.97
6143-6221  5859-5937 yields 1.00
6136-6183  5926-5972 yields 1.00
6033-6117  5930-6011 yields 0.97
